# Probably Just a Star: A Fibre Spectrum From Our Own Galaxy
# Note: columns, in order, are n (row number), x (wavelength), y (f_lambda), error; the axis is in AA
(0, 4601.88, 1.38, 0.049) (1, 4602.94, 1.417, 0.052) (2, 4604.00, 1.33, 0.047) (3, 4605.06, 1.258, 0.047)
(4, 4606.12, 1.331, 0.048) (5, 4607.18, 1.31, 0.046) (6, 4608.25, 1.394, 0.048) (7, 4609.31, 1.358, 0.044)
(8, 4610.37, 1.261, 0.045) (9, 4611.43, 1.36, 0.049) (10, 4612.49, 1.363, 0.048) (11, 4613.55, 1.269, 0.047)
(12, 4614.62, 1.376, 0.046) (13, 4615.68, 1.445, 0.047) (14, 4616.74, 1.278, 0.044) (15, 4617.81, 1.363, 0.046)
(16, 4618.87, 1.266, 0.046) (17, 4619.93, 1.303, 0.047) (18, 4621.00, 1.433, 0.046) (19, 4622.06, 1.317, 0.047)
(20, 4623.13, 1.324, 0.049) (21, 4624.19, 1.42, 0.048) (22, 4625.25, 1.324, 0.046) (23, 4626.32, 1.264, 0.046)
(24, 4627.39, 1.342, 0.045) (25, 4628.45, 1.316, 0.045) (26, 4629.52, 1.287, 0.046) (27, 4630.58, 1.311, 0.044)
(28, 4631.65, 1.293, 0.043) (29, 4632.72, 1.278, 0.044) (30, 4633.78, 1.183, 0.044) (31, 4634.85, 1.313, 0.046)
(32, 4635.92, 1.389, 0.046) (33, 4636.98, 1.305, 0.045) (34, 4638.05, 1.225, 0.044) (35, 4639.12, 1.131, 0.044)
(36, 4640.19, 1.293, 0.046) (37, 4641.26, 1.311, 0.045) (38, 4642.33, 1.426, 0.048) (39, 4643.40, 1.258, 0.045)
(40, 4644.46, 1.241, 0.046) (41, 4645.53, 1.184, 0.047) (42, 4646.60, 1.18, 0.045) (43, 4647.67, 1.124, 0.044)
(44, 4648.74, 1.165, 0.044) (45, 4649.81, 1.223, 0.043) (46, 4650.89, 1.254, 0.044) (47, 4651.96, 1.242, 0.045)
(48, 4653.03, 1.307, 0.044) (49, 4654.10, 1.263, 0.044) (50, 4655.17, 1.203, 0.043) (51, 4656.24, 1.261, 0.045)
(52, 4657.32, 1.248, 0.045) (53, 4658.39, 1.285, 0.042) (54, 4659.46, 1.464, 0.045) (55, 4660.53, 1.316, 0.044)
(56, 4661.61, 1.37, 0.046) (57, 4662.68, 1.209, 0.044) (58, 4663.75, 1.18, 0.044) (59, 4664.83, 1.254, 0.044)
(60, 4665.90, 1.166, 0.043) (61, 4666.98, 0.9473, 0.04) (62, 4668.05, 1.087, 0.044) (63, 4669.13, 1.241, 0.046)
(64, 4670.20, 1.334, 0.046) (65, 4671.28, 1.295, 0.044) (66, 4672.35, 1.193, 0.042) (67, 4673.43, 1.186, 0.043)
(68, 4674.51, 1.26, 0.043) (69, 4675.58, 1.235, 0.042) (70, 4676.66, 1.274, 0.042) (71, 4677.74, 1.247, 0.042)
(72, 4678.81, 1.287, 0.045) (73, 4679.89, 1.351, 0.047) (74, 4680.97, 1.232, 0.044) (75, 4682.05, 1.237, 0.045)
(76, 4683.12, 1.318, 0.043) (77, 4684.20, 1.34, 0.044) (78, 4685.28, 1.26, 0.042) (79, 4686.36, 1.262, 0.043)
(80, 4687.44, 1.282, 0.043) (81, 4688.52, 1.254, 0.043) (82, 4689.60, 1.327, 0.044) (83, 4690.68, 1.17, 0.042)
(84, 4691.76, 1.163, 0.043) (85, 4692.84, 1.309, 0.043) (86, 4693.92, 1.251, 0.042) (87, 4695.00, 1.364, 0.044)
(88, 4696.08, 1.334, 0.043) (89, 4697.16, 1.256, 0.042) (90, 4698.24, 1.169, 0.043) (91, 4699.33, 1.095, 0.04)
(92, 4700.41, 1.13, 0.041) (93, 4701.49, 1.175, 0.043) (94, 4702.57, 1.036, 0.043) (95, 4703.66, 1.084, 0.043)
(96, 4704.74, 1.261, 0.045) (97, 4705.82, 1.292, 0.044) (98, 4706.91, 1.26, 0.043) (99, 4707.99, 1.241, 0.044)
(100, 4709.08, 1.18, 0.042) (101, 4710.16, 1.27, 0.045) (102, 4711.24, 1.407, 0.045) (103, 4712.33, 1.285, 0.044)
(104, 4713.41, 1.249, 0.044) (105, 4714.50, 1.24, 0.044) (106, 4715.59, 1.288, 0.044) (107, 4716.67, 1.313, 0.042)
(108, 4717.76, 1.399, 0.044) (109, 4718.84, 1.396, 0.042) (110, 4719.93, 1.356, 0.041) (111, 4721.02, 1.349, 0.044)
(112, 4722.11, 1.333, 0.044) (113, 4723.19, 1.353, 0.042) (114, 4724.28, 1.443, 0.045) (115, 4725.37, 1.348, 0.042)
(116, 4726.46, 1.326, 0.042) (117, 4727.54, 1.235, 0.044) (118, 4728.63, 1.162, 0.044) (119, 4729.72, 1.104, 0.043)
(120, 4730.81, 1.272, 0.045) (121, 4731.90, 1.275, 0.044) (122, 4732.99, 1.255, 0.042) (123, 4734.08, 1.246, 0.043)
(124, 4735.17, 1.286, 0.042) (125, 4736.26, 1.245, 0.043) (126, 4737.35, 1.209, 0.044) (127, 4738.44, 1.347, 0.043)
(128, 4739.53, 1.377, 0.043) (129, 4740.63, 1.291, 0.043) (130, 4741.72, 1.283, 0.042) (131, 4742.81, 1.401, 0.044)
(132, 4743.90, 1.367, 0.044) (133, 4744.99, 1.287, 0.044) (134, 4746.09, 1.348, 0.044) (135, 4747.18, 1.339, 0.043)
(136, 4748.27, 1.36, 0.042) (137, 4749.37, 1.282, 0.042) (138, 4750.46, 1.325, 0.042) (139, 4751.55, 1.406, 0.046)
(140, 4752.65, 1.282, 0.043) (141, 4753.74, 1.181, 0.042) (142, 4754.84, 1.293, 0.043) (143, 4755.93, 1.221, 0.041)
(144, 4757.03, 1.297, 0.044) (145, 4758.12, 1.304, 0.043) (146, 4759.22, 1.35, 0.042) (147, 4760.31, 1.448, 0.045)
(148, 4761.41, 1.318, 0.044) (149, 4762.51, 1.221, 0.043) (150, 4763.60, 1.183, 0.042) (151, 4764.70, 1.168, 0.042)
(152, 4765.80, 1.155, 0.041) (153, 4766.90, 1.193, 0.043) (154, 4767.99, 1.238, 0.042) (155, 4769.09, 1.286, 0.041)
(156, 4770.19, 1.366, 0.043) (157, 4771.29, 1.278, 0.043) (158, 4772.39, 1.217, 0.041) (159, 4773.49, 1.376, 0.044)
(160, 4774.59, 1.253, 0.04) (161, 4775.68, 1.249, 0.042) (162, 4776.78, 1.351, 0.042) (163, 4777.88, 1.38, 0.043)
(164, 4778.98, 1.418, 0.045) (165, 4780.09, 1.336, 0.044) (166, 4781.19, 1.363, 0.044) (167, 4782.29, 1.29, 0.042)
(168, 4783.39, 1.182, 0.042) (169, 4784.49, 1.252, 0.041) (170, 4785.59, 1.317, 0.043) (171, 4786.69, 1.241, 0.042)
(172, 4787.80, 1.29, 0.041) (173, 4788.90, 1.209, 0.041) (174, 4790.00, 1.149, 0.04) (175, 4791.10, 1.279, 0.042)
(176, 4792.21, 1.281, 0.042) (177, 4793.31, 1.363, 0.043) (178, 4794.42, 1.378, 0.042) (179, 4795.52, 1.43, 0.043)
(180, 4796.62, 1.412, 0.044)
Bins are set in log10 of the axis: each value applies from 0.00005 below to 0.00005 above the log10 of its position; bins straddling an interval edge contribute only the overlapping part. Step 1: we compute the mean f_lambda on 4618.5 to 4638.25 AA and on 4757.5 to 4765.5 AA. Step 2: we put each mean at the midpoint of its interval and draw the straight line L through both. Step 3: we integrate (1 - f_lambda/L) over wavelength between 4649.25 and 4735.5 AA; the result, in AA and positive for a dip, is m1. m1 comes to 2.6 AA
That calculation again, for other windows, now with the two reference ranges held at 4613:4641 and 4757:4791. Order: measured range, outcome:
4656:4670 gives 0.72 AA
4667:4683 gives 0.74 AA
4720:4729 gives -0.24 AA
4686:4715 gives 1.34 AA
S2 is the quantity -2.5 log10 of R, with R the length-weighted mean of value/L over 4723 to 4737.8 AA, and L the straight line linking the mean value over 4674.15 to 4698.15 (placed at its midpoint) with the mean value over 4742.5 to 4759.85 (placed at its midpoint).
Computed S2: 0.03 mag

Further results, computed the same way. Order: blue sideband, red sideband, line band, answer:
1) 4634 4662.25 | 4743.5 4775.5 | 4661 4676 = 0.05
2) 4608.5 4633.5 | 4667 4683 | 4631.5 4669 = 0.03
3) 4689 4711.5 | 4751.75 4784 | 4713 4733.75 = -0.05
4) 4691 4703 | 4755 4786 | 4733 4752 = -0.05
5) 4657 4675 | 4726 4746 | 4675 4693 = -0.02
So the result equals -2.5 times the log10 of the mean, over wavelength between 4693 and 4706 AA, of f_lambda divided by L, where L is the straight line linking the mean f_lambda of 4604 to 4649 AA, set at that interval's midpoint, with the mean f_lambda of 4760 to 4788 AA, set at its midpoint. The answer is 0.07 mag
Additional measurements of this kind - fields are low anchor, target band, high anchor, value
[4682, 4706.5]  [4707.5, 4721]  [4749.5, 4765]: -0.05 mag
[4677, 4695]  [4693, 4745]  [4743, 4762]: 0.02 mag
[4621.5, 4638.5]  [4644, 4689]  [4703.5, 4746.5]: 0.05 mag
